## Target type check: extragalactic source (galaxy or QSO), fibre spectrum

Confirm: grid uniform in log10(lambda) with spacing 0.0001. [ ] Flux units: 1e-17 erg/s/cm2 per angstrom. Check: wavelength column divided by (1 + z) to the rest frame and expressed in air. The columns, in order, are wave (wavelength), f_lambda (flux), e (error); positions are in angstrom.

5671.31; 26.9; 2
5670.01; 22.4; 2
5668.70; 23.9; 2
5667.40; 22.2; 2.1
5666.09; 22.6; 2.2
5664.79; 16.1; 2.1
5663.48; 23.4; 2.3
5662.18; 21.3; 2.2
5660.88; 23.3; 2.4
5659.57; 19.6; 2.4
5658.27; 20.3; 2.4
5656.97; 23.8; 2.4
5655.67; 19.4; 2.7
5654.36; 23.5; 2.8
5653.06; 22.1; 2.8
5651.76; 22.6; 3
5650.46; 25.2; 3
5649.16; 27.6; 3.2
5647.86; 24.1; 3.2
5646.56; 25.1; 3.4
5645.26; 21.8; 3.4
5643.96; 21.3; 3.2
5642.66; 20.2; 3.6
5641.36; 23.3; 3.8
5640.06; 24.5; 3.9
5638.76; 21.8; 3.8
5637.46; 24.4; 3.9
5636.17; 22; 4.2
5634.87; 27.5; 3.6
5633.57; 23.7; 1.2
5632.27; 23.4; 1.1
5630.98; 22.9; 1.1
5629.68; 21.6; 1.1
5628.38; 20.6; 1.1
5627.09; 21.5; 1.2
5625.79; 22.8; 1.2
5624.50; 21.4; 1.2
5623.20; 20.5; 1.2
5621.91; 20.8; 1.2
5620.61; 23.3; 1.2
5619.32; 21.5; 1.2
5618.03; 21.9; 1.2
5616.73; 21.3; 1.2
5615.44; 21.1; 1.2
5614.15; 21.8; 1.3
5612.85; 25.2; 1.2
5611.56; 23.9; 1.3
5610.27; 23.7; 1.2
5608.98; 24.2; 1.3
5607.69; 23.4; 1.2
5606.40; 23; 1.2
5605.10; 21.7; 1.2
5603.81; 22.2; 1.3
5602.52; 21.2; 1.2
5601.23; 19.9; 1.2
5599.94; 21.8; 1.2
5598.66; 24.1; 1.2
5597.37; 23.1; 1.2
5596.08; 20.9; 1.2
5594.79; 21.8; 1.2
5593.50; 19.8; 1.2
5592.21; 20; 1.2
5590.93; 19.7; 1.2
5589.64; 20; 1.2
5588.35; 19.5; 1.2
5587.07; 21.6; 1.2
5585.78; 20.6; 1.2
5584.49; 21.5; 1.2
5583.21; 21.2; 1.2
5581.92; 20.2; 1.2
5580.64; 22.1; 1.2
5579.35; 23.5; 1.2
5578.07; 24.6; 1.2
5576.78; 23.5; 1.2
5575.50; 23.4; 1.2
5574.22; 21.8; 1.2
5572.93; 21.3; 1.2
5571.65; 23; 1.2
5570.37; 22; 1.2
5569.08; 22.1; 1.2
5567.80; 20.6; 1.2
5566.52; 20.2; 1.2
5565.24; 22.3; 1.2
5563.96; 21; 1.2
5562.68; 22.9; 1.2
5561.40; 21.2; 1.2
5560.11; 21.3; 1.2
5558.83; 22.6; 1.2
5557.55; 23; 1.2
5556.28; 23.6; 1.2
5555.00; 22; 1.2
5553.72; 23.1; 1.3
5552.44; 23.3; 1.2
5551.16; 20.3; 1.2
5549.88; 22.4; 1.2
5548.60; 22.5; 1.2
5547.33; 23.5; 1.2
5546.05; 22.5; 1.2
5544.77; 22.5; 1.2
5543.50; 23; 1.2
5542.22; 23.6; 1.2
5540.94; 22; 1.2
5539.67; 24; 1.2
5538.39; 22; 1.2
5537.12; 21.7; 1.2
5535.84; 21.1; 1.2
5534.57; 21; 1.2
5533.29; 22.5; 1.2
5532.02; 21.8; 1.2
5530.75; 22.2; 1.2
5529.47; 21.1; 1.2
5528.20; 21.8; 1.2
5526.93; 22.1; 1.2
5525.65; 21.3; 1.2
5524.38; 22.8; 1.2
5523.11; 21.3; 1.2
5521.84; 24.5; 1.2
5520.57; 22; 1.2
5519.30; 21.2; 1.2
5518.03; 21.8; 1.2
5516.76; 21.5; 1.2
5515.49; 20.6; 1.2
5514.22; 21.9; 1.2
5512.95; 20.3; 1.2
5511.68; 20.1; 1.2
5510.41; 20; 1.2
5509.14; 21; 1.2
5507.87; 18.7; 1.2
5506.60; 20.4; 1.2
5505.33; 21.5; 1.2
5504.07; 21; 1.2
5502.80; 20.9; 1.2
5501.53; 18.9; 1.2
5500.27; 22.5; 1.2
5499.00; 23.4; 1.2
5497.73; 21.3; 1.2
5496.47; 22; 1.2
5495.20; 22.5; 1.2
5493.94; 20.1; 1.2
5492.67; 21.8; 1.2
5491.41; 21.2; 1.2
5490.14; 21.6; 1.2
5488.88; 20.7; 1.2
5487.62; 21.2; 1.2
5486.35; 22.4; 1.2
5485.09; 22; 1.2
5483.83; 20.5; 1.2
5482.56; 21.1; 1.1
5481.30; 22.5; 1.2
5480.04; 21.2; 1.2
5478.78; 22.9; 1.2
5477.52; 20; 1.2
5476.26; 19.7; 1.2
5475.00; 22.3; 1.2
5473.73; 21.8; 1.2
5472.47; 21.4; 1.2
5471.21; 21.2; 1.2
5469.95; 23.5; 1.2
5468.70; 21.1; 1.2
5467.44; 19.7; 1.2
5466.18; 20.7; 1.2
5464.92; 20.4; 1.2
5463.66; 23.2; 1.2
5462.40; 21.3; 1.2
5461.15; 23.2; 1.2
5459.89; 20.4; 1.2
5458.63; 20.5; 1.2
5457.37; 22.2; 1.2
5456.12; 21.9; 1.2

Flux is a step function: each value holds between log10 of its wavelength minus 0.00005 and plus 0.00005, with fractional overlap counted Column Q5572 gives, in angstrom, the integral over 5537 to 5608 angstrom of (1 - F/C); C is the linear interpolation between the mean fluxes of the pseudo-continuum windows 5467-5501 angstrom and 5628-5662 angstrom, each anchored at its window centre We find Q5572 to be 1.0 angstrom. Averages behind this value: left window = 21.5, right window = 22.9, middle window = 22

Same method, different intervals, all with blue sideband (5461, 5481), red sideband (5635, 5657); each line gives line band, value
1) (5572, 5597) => 1.24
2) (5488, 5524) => 0.91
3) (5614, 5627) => 0.74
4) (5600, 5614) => 0.03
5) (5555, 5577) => 0.31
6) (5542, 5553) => -0.18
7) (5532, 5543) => -0.05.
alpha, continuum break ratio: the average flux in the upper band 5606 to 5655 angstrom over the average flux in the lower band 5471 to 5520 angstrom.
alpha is 1.08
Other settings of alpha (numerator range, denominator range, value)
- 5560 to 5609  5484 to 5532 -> 1.02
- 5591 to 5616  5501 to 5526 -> 1.05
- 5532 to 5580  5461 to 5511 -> 1.05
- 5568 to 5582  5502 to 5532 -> 1.06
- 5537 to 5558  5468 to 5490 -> 1.05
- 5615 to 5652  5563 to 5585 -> 1.03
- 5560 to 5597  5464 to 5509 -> 1.01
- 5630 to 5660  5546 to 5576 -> 1.04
